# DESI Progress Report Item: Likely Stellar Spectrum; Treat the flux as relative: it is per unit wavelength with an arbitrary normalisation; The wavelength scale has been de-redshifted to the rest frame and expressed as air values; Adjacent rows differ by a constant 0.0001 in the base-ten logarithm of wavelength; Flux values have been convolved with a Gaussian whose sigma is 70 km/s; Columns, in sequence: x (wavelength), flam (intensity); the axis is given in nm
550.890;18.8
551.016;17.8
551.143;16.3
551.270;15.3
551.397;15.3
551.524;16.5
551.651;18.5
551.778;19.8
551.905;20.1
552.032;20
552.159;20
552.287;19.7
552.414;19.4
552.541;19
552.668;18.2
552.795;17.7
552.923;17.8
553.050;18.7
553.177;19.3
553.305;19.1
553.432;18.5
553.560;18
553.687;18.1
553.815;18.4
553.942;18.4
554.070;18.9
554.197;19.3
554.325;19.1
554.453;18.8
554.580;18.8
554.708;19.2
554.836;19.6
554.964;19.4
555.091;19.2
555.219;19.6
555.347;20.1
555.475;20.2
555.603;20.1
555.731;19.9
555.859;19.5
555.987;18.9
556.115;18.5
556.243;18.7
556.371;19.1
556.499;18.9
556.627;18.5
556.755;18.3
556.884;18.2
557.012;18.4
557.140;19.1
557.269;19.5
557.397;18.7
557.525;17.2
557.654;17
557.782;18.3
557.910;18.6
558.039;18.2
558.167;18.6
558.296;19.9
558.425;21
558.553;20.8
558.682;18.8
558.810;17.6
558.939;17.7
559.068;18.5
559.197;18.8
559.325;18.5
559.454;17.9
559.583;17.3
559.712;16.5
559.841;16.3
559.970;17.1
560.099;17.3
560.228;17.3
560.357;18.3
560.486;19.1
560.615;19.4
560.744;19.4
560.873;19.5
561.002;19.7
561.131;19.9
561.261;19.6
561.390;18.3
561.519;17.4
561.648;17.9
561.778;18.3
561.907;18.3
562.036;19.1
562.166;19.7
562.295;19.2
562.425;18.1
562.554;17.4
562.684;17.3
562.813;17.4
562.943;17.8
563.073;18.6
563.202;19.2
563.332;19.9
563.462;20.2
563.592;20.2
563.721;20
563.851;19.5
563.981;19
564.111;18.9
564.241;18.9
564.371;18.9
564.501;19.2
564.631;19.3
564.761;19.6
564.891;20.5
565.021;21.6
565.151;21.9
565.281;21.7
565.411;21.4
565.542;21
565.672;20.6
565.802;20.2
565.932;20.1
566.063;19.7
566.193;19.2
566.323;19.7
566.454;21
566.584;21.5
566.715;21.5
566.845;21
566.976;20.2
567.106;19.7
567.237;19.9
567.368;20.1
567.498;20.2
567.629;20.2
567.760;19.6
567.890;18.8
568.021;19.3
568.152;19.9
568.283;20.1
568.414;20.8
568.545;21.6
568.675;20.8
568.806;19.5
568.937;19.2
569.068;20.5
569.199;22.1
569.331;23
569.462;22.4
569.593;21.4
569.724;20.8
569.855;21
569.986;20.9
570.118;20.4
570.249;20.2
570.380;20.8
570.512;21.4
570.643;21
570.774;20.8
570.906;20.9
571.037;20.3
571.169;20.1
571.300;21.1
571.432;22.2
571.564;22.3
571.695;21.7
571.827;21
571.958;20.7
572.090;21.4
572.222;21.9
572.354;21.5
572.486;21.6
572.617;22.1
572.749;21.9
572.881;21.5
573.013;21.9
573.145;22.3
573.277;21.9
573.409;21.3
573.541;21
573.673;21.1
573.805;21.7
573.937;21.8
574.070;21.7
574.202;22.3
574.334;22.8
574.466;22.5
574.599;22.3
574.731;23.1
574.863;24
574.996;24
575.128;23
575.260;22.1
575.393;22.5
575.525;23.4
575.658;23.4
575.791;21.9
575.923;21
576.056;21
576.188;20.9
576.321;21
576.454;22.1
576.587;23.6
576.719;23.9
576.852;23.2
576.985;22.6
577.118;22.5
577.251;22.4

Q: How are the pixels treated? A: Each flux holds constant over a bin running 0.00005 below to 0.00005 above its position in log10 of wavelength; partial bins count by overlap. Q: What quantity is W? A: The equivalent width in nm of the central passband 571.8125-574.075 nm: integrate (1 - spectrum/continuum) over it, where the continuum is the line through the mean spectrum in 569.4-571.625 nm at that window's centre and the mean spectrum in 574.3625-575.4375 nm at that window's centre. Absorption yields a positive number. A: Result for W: 0.05 nm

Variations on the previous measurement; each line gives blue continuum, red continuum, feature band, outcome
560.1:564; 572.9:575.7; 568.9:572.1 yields 0.021 nm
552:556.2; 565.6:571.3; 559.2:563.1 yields 0.299 nm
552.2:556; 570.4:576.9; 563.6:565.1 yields 0.067 nm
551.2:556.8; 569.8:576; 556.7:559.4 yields 0.111 nm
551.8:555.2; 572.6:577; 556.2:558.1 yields 0.106 nm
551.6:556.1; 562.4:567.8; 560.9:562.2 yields 0.052 nm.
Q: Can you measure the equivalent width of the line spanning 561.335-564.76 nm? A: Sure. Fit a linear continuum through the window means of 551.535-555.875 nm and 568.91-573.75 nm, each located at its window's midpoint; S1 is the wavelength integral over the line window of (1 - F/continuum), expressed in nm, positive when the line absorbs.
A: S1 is 0.25 nm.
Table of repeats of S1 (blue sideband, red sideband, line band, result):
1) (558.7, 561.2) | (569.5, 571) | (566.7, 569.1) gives 0.020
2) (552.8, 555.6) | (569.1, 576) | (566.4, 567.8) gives 0.031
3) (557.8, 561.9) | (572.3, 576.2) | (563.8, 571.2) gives 0.002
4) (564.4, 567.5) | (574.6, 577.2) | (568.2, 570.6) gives 0.028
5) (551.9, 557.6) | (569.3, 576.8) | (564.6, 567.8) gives 0.039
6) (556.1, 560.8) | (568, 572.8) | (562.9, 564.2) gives 0.013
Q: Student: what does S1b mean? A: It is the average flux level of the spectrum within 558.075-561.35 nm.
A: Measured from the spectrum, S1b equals 18.6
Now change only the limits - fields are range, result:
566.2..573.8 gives 20.9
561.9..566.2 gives 19.5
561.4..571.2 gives 20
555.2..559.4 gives 18.9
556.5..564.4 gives 18.6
